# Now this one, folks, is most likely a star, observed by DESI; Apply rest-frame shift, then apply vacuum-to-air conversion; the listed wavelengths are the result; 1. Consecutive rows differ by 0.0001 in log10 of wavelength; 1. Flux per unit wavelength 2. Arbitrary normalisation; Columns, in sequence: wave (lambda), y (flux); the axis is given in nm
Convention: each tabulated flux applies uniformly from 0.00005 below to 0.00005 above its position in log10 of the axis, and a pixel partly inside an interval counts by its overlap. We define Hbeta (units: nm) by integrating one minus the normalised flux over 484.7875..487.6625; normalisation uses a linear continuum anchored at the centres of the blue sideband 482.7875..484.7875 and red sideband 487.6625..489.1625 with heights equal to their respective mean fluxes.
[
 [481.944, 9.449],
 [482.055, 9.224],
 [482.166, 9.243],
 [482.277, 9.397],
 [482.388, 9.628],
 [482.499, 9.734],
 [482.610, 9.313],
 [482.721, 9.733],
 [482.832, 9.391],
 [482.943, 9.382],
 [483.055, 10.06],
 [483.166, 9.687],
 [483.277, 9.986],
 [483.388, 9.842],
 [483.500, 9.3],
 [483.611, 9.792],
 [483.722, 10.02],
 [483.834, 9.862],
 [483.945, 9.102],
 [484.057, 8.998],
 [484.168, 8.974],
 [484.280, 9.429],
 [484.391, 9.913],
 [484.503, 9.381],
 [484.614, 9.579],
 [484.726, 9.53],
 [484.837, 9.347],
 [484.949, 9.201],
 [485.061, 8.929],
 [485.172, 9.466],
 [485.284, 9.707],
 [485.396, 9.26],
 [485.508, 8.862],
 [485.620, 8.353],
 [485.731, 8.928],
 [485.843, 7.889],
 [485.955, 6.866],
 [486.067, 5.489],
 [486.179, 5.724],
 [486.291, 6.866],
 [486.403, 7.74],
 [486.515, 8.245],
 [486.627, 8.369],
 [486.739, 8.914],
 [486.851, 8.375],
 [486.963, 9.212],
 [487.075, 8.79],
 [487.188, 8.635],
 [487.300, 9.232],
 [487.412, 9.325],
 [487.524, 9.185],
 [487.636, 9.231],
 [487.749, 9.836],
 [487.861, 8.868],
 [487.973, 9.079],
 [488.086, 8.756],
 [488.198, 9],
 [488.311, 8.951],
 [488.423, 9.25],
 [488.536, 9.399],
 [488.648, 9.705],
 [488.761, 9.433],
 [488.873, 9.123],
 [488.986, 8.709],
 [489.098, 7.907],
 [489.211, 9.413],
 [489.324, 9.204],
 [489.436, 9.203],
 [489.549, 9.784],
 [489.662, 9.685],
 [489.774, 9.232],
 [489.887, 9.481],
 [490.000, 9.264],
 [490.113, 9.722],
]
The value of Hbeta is 0.26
